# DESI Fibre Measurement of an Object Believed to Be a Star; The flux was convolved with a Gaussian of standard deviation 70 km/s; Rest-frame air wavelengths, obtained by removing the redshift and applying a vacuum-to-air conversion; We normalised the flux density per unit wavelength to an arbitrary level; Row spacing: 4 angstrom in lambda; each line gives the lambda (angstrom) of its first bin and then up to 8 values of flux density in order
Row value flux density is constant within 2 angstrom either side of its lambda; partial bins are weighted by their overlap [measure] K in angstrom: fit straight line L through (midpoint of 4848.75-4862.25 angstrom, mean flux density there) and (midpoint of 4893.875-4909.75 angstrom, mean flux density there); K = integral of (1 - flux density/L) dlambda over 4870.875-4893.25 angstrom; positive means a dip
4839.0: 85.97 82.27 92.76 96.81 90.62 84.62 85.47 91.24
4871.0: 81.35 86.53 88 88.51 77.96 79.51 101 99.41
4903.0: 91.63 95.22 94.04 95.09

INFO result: 2.3 angstrom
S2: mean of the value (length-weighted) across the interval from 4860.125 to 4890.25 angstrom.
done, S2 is 85.3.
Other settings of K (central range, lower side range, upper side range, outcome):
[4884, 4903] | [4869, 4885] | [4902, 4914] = 0.15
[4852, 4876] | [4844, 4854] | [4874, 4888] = 0.69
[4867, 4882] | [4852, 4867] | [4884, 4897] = 0.17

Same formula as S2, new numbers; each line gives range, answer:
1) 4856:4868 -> 87.1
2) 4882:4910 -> 90.7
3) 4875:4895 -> 85.5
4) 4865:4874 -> 86.3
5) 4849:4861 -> 90.7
